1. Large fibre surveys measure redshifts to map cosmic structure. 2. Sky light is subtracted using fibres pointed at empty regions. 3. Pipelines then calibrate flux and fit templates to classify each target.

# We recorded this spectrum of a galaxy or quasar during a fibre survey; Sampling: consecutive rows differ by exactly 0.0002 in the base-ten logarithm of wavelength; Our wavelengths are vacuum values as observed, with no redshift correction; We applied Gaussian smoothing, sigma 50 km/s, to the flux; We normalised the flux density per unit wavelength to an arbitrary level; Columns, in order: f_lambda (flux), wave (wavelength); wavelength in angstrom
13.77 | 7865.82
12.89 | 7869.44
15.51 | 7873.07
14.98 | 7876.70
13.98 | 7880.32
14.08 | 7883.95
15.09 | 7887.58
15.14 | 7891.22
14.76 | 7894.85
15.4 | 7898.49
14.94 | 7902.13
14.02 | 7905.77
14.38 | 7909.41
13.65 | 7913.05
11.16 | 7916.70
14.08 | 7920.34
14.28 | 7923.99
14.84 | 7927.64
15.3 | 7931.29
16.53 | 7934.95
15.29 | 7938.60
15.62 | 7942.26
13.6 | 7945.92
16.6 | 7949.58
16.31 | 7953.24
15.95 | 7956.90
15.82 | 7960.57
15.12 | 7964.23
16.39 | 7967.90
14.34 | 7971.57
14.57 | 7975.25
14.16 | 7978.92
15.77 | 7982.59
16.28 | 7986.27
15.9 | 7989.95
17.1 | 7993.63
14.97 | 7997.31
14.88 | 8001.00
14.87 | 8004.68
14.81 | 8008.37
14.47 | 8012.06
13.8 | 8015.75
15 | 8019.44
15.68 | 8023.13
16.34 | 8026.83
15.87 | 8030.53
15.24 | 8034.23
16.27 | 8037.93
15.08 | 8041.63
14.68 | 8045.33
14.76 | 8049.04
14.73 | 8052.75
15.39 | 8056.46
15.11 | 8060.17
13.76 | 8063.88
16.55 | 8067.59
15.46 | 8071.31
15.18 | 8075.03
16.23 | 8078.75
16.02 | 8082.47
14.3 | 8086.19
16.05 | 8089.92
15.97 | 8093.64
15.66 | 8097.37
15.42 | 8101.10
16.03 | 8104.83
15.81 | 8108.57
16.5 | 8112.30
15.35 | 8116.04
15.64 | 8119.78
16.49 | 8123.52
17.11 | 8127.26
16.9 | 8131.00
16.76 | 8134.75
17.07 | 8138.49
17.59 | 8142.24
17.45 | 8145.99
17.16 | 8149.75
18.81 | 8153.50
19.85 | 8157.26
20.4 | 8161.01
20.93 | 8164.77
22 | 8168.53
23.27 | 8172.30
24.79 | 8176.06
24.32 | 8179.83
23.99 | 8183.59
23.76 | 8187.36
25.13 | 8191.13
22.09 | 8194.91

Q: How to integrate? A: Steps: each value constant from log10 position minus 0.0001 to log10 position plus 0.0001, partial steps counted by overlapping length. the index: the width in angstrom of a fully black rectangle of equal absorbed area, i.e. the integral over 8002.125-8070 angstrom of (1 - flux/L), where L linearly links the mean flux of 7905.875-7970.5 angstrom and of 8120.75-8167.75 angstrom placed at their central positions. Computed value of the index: 5.4 angstrom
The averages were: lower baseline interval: 15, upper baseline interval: 18.1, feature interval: 15.1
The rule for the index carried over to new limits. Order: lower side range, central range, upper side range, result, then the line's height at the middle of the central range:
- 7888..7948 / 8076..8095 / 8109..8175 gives 1.8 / 17.3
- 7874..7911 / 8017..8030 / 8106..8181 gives 0.9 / 16.8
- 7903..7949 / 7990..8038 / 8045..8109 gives -1.0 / 15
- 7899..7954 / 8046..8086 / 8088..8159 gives 2.1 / 16.1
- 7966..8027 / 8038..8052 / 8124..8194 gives 1.5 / 16.8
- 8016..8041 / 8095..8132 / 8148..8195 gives 6.4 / 19.4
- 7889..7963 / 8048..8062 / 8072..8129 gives 0.5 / 15.6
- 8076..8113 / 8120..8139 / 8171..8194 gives 2.3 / 19.1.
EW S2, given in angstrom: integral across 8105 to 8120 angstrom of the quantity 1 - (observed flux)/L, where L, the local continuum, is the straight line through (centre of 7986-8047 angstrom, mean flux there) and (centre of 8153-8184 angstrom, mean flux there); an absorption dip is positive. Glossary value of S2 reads 2.9 angstrom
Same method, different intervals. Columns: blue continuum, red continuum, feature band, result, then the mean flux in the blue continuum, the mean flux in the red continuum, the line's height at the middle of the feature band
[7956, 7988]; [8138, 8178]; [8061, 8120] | 8.77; 15.4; 20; 18.3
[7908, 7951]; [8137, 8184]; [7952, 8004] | 1.02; 14.6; 20.5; 15.8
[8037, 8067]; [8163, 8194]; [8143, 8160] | 2.60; 15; 23.5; 21.7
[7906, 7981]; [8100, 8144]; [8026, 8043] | -0.09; 14.9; 16.4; 15.7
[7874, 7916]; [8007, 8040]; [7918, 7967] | -1.69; 14.5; 15.3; 14.8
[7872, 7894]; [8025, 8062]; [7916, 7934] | 0.84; 14.8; 15.3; 14.9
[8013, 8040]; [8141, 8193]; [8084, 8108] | 3.67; 15.4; 21.4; 18.4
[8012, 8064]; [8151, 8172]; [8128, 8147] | 2.28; 15.1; 20.5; 19.5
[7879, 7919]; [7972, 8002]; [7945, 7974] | -0.99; 14.2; 15.4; 15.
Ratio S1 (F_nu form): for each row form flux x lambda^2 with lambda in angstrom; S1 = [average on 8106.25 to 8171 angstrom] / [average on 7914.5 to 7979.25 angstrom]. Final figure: 1.24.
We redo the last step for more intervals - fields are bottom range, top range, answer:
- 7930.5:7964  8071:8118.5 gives 1.04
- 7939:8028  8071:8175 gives 1.17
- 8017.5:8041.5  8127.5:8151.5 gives 1.12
